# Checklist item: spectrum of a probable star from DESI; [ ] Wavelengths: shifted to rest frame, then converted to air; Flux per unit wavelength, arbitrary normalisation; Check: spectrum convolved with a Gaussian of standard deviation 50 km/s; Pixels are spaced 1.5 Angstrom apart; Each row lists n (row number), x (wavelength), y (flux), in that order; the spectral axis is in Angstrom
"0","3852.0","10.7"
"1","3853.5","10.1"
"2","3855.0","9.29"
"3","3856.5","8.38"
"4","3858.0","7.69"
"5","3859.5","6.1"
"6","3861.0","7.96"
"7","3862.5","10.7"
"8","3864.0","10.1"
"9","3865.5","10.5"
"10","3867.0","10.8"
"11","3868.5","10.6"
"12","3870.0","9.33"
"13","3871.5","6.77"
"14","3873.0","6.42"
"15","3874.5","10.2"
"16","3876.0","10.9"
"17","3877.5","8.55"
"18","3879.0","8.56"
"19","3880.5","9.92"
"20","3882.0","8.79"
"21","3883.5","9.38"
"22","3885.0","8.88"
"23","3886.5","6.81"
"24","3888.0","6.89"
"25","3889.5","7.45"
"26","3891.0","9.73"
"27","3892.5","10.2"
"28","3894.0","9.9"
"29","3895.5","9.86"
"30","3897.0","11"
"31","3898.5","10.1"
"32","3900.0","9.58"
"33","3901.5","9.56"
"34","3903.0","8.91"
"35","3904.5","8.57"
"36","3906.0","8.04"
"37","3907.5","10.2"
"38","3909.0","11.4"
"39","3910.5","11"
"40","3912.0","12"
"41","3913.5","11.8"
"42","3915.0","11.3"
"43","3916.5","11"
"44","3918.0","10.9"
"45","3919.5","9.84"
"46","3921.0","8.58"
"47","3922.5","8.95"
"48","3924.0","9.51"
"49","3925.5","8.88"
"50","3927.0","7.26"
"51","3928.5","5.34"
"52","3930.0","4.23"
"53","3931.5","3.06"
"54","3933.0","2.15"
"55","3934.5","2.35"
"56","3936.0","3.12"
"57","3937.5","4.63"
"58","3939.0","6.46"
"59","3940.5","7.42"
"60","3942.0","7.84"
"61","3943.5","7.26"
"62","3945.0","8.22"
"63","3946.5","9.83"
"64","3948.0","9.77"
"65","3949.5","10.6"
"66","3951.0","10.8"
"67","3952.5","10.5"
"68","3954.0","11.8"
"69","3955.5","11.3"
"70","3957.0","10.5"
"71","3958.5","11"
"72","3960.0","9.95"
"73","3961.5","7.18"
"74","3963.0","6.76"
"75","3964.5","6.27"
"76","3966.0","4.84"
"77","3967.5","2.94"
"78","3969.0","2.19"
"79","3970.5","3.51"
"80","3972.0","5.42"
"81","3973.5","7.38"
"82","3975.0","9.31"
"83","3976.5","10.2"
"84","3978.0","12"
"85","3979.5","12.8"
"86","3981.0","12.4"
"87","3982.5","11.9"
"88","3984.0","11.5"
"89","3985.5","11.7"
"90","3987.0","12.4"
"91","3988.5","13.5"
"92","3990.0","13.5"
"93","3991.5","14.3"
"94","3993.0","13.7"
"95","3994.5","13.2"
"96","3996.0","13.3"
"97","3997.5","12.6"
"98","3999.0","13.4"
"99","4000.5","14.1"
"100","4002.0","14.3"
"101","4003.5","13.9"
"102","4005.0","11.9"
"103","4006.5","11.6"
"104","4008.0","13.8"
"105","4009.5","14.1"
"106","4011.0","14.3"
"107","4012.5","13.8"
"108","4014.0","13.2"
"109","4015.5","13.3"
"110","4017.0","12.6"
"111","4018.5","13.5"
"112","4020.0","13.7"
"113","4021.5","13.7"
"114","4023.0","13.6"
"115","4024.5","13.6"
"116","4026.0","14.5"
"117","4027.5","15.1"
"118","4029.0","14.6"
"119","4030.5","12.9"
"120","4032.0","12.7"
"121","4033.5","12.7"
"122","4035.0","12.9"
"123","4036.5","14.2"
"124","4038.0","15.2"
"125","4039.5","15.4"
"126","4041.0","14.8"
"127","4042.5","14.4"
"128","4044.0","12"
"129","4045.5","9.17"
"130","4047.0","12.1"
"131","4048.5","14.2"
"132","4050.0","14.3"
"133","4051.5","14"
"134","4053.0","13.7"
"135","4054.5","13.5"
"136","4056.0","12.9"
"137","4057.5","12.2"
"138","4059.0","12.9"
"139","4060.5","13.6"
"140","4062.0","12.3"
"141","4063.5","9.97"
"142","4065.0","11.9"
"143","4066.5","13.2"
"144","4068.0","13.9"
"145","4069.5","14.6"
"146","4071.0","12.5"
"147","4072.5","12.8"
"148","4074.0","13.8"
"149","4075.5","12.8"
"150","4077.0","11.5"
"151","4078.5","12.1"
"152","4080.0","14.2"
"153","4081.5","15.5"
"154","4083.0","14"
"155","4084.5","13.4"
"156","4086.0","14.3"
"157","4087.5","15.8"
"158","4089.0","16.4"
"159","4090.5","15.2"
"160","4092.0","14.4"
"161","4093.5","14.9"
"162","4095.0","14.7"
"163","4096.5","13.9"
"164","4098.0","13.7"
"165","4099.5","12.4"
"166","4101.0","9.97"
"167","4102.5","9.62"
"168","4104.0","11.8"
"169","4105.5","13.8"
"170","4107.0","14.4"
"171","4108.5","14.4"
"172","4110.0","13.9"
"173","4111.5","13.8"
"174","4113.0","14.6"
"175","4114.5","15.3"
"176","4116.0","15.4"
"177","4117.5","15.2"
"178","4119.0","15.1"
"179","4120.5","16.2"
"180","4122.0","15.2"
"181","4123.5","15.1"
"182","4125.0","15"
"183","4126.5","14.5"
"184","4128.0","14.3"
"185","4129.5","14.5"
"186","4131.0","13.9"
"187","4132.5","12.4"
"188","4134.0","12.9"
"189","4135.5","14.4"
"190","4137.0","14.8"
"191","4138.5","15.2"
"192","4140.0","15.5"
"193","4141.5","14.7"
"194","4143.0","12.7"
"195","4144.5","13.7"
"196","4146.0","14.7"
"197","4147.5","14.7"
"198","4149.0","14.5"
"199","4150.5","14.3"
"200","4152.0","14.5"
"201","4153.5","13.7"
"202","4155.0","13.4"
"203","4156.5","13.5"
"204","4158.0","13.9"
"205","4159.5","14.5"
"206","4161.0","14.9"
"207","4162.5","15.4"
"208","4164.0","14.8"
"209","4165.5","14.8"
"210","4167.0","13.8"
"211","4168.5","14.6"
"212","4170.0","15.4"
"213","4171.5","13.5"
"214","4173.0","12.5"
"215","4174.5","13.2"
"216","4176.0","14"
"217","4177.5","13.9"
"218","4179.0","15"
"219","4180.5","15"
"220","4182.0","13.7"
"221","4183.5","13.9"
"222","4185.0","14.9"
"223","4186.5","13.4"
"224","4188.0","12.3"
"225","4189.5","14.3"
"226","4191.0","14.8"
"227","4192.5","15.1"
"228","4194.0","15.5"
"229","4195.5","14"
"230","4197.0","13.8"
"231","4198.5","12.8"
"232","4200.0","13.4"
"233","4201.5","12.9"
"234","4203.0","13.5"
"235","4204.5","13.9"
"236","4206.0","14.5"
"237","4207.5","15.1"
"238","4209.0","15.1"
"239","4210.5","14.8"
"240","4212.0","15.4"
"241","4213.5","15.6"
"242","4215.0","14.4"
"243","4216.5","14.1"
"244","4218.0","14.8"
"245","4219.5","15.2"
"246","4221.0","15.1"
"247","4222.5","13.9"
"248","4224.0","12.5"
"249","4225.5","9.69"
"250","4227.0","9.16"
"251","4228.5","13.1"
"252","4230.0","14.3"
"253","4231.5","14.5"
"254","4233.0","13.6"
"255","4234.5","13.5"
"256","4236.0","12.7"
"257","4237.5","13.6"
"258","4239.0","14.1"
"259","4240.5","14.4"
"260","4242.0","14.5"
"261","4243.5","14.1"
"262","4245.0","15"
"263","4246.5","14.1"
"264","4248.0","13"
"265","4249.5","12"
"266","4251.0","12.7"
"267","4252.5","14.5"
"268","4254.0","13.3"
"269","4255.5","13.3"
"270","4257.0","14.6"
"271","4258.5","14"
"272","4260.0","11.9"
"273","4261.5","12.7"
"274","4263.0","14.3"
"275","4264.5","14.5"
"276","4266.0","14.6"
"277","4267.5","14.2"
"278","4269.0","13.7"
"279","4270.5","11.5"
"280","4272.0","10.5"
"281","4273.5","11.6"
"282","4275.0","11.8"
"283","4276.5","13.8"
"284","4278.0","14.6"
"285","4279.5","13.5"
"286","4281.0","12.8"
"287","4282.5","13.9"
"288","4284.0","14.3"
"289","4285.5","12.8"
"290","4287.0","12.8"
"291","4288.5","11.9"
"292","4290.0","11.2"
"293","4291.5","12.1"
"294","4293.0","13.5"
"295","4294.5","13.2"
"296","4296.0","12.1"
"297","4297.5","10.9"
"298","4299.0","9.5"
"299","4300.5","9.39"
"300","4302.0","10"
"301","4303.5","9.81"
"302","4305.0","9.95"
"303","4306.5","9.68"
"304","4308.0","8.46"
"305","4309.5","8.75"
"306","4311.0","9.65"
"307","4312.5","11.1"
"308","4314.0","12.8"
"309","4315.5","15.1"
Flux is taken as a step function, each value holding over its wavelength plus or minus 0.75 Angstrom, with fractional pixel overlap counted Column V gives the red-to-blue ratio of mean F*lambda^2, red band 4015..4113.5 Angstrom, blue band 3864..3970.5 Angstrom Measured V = 1.71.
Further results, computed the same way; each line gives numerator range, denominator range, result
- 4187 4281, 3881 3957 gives 1.84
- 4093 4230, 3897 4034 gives 1.50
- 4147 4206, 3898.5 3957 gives 1.86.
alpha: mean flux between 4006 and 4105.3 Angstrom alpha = 13.4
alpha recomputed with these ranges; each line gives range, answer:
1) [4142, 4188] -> 14.1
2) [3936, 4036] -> 11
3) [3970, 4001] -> 11.6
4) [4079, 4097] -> 14.7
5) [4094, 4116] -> 13.4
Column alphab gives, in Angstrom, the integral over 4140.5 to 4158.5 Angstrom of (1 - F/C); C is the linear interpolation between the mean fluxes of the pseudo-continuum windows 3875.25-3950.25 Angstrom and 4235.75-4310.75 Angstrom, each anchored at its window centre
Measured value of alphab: -4.6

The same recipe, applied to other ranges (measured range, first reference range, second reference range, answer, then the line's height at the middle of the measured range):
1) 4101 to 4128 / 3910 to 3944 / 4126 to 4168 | -1.9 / 13.3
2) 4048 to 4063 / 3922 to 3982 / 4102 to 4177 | -2.7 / 11.3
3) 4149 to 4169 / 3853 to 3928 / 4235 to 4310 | -4.6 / 11.7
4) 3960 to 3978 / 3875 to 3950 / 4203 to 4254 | 5.8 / 9.48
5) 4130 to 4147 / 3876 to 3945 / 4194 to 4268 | -2.6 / 12.2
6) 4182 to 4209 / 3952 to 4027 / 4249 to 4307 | -4.1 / 12.2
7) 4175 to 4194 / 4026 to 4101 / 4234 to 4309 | -1.7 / 13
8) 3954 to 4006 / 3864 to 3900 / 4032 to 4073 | 4.8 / 11.5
